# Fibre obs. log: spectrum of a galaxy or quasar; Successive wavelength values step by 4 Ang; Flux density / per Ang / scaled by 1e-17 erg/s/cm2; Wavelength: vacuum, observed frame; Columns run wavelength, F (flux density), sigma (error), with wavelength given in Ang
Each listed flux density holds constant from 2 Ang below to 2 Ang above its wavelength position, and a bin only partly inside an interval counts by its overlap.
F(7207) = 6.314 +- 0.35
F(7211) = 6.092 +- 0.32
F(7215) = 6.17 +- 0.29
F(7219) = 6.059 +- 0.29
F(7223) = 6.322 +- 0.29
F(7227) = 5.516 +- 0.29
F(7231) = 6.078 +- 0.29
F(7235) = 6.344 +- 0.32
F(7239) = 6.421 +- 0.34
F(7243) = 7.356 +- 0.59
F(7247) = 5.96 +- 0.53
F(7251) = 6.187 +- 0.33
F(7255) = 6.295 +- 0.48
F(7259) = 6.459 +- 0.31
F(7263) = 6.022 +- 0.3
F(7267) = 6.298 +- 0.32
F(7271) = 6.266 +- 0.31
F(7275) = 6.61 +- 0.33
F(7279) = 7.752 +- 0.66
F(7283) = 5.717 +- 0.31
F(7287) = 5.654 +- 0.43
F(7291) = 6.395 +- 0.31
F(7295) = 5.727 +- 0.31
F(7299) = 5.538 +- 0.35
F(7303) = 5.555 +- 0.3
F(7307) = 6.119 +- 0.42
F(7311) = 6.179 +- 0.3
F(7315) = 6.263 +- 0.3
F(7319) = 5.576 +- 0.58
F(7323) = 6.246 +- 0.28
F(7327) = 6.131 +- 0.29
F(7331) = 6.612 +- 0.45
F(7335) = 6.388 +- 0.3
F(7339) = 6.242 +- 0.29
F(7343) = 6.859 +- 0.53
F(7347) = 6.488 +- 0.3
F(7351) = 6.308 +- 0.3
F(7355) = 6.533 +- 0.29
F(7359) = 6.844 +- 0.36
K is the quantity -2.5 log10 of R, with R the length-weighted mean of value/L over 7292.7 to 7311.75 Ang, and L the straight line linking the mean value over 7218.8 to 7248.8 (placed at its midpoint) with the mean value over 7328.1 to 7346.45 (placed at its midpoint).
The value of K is 0.11 mag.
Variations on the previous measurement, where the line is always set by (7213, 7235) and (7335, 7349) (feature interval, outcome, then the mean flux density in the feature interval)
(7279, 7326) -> 0.065 mag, 5.99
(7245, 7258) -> -0.001 mag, 6.17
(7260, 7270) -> 0.002 mag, 6.2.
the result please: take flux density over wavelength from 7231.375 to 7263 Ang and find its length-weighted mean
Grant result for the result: 6.39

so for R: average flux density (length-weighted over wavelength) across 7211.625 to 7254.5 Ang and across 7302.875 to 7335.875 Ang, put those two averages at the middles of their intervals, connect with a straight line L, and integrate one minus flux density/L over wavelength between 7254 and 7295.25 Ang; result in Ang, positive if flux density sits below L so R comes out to -0.8 Ang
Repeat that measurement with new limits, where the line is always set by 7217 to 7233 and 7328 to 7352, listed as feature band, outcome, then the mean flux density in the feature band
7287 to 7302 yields 1.1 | 5.83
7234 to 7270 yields -1.6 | 6.37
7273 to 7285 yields -0.9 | 6.69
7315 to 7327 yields 0.7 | 6.01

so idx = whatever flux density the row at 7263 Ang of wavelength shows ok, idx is 6.022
